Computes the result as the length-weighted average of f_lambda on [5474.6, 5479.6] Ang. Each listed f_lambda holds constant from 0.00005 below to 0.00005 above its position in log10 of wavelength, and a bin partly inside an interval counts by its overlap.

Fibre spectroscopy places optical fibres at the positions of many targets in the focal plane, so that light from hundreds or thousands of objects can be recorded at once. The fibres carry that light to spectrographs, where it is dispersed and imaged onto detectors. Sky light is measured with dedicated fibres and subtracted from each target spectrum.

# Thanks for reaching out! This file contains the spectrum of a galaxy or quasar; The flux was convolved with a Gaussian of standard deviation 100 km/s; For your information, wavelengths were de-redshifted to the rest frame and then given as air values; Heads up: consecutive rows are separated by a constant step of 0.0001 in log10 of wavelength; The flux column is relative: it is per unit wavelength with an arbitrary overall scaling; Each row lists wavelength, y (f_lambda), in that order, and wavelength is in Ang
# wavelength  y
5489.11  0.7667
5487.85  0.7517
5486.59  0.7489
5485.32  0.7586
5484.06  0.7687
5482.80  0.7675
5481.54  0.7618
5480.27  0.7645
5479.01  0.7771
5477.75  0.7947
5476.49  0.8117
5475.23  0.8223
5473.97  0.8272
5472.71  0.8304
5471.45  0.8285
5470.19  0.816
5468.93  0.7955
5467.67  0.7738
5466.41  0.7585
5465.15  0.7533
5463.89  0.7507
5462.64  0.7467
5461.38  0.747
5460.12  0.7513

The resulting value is 0.802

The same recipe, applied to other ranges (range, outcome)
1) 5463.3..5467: 0.754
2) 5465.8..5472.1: 0.794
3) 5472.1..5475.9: 0.827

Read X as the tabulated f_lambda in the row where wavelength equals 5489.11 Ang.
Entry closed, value 0.7667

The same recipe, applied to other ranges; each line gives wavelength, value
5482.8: 0.7675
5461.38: 0.747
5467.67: 0.7738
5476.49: 0.8117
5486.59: 0.7489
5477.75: 0.7947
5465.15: 0.7533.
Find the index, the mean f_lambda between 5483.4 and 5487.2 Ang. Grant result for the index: 0.759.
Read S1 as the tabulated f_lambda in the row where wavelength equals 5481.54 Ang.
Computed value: 0.7618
